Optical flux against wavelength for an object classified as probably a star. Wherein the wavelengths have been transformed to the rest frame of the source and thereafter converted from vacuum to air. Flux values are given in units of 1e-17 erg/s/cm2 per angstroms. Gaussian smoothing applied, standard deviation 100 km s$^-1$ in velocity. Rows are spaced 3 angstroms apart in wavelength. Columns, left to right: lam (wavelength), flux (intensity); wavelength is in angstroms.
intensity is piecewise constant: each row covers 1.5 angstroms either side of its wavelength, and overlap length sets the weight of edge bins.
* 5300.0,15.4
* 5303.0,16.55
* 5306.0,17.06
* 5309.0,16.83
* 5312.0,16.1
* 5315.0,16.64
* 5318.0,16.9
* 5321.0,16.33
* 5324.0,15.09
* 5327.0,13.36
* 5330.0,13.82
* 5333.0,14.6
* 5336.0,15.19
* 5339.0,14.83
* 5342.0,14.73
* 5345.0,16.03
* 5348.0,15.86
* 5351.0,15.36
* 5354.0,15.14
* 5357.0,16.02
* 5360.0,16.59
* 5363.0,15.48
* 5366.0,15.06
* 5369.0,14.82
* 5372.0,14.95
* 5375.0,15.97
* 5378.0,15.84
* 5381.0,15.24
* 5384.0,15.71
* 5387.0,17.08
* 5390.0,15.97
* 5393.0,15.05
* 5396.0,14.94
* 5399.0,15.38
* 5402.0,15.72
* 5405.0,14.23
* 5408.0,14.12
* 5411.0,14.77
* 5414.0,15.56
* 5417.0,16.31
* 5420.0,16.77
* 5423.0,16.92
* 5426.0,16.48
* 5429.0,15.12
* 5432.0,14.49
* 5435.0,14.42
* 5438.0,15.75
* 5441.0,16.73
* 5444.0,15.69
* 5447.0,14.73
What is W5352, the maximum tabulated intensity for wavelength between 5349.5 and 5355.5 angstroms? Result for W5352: 15.36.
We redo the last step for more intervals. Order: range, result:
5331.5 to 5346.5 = 16.03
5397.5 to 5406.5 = 15.72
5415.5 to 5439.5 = 16.92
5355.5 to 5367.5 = 16.59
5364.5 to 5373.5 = 15.06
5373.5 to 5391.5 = 17.08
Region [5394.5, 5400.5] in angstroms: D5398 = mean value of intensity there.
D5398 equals 15.2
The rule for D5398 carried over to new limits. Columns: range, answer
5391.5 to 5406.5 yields 15.1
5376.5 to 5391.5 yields 16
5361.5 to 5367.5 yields 15.3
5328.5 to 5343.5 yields 14.6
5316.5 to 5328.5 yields 15.4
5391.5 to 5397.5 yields 15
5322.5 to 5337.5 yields 14.4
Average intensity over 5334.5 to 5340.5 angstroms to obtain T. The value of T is 15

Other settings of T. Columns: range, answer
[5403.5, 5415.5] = 14.7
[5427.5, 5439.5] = 14.9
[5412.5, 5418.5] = 15.9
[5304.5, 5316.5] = 16.7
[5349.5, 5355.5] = 15.2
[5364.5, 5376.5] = 15.2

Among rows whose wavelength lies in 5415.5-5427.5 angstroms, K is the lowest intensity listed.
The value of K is 16.31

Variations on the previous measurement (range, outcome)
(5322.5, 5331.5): 13.36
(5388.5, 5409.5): 14.12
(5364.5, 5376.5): 14.82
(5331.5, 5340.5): 14.6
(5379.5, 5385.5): 15.24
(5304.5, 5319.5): 16.1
